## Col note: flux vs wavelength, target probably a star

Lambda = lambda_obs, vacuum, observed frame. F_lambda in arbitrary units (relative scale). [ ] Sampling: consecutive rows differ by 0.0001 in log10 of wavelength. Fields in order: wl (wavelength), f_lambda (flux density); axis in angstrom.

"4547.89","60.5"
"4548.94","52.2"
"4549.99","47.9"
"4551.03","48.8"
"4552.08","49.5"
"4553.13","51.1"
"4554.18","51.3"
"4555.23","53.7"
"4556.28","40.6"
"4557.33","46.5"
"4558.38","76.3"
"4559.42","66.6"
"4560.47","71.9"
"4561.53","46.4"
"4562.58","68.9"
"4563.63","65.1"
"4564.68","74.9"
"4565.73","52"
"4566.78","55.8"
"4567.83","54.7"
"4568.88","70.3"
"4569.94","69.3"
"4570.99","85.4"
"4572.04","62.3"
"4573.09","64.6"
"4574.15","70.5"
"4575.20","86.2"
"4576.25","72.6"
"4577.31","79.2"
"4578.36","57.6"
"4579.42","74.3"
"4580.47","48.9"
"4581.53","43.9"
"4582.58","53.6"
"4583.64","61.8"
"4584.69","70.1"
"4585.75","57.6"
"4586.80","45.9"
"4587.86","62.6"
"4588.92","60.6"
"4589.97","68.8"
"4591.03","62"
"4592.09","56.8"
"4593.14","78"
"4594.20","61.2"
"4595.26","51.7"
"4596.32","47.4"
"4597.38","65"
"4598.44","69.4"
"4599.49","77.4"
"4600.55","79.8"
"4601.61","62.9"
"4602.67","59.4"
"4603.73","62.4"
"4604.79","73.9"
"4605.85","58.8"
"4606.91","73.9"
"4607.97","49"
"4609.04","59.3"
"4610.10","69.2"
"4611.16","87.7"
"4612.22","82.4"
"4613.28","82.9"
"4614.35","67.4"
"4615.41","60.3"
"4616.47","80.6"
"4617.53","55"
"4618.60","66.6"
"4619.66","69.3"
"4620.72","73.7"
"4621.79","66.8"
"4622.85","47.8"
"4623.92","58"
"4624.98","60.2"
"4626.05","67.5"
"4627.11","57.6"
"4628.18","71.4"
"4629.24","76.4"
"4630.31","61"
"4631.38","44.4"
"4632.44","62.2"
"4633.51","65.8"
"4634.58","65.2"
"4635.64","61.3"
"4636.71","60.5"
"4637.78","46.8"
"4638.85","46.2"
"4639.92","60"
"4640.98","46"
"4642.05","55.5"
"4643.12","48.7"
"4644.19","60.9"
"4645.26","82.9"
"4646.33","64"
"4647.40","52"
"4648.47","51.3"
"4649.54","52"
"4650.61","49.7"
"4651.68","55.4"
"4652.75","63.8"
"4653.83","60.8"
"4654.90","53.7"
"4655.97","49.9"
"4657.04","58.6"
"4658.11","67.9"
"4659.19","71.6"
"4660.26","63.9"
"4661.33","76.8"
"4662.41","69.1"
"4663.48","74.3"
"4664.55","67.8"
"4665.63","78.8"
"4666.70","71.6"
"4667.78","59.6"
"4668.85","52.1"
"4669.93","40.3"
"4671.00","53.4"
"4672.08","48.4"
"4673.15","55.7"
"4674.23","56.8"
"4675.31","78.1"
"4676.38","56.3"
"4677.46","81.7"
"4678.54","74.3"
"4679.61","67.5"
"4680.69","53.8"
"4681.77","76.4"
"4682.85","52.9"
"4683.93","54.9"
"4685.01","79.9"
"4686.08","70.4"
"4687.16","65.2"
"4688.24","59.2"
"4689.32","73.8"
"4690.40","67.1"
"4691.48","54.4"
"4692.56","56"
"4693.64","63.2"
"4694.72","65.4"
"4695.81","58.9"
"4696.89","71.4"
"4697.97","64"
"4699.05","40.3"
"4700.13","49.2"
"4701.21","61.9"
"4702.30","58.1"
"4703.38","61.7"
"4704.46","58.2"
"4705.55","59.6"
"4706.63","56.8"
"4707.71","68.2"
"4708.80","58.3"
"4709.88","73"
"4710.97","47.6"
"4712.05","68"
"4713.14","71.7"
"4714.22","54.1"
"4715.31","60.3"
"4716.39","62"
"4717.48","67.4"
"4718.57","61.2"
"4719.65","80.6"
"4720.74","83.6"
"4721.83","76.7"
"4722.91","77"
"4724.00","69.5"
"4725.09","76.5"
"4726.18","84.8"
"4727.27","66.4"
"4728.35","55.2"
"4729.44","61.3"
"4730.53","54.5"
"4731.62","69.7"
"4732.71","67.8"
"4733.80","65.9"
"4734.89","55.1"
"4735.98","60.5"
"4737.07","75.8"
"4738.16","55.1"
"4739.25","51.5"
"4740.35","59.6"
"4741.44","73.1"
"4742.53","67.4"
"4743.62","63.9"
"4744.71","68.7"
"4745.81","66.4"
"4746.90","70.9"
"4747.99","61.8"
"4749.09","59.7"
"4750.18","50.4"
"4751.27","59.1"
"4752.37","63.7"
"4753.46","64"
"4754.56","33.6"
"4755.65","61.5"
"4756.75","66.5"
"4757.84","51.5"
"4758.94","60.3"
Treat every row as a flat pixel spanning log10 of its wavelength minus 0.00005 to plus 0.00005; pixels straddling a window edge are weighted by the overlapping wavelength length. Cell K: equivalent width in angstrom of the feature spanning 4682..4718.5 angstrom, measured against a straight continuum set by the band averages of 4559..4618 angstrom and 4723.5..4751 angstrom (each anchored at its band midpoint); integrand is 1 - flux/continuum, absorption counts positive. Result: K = 1.64 angstrom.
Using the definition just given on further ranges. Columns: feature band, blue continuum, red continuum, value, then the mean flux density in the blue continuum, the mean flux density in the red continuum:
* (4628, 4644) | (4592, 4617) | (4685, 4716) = 1.9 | 67.6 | 61.6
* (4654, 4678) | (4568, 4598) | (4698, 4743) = 0.4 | 63.8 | 64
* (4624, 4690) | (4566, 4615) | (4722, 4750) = 3.8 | 65.5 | 65.5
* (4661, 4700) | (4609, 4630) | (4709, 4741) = 2.0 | 68.1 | 65.9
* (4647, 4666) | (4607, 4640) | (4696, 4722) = 0.5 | 64.1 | 62.8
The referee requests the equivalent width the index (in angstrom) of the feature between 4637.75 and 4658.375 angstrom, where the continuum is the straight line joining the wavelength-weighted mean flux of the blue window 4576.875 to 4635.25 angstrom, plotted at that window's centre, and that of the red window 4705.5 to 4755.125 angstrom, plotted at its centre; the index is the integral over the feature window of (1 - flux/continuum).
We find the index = 2.5 angstrom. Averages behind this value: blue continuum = 64.2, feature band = 56.4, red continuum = 64.4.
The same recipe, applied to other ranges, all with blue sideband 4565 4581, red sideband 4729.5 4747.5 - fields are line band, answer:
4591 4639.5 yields 1.36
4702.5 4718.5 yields 0.67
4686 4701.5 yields 0.90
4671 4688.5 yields 0.24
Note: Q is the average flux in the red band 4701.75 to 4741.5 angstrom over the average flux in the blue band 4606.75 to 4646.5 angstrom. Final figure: 1.02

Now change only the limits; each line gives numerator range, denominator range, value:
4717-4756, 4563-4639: 1.01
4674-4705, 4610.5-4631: 0.93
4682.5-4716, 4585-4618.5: 0.94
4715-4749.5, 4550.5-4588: 1.08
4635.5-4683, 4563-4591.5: 0.95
